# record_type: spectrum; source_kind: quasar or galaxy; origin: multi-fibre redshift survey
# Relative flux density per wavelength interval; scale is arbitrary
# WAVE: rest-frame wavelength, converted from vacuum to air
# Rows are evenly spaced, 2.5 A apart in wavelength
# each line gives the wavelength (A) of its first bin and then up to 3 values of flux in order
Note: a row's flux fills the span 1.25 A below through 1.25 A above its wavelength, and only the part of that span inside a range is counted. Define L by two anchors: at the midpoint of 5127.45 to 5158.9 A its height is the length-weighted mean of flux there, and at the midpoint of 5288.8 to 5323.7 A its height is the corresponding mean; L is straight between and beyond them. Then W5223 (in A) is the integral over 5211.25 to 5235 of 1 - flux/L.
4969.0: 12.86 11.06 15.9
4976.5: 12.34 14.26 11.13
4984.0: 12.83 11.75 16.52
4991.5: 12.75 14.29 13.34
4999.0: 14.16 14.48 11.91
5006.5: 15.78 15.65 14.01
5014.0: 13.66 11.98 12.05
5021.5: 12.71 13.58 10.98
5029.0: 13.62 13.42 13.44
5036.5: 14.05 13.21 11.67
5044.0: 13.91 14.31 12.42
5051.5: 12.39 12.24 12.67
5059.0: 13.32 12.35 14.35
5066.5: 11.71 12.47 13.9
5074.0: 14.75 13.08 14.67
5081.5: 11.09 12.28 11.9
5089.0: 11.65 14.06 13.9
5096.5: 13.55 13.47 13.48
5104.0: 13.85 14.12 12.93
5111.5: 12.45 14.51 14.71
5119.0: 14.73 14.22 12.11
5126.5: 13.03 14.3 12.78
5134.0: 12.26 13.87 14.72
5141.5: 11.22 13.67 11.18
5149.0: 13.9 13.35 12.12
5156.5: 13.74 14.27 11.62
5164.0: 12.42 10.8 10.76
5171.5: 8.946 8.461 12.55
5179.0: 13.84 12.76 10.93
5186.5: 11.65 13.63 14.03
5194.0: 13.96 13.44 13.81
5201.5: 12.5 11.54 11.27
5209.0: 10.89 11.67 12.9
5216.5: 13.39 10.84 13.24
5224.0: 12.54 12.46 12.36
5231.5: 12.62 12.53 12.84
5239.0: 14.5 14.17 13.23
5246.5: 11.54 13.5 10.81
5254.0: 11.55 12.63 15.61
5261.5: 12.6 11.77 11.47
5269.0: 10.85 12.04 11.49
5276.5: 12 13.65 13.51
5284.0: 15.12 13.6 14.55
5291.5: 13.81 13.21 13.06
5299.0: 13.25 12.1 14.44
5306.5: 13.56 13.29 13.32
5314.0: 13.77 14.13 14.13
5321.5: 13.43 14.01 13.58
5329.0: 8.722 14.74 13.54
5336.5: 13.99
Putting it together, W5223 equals 1.5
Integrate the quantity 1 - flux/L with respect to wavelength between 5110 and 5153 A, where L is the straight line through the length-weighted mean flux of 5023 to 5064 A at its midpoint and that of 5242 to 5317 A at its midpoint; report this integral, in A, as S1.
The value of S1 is -1.13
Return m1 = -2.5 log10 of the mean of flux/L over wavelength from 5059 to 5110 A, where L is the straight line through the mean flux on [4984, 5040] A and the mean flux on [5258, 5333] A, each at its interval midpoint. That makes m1 0.02 mag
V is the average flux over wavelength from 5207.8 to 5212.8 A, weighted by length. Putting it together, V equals 11.3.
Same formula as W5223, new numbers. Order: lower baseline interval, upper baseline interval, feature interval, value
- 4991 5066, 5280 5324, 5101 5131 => -0.6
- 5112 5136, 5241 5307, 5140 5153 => 0.8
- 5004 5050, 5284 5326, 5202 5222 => 2.4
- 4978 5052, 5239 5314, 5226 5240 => 0.2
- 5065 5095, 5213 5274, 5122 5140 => -0.7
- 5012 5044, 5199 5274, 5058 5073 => -0.2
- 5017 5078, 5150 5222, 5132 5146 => -0.6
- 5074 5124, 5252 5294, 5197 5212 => 1.2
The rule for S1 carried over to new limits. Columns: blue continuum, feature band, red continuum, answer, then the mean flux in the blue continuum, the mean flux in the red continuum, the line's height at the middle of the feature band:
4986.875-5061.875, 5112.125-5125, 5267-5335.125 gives -0.7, 13.4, 13.2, 13.3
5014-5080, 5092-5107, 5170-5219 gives -1.2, 13.1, 12.2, 12.7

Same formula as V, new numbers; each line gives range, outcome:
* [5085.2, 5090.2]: 11.8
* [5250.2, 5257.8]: 11.7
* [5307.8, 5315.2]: 13.5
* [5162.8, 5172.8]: 10.7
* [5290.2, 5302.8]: 13.1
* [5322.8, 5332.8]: 12.8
